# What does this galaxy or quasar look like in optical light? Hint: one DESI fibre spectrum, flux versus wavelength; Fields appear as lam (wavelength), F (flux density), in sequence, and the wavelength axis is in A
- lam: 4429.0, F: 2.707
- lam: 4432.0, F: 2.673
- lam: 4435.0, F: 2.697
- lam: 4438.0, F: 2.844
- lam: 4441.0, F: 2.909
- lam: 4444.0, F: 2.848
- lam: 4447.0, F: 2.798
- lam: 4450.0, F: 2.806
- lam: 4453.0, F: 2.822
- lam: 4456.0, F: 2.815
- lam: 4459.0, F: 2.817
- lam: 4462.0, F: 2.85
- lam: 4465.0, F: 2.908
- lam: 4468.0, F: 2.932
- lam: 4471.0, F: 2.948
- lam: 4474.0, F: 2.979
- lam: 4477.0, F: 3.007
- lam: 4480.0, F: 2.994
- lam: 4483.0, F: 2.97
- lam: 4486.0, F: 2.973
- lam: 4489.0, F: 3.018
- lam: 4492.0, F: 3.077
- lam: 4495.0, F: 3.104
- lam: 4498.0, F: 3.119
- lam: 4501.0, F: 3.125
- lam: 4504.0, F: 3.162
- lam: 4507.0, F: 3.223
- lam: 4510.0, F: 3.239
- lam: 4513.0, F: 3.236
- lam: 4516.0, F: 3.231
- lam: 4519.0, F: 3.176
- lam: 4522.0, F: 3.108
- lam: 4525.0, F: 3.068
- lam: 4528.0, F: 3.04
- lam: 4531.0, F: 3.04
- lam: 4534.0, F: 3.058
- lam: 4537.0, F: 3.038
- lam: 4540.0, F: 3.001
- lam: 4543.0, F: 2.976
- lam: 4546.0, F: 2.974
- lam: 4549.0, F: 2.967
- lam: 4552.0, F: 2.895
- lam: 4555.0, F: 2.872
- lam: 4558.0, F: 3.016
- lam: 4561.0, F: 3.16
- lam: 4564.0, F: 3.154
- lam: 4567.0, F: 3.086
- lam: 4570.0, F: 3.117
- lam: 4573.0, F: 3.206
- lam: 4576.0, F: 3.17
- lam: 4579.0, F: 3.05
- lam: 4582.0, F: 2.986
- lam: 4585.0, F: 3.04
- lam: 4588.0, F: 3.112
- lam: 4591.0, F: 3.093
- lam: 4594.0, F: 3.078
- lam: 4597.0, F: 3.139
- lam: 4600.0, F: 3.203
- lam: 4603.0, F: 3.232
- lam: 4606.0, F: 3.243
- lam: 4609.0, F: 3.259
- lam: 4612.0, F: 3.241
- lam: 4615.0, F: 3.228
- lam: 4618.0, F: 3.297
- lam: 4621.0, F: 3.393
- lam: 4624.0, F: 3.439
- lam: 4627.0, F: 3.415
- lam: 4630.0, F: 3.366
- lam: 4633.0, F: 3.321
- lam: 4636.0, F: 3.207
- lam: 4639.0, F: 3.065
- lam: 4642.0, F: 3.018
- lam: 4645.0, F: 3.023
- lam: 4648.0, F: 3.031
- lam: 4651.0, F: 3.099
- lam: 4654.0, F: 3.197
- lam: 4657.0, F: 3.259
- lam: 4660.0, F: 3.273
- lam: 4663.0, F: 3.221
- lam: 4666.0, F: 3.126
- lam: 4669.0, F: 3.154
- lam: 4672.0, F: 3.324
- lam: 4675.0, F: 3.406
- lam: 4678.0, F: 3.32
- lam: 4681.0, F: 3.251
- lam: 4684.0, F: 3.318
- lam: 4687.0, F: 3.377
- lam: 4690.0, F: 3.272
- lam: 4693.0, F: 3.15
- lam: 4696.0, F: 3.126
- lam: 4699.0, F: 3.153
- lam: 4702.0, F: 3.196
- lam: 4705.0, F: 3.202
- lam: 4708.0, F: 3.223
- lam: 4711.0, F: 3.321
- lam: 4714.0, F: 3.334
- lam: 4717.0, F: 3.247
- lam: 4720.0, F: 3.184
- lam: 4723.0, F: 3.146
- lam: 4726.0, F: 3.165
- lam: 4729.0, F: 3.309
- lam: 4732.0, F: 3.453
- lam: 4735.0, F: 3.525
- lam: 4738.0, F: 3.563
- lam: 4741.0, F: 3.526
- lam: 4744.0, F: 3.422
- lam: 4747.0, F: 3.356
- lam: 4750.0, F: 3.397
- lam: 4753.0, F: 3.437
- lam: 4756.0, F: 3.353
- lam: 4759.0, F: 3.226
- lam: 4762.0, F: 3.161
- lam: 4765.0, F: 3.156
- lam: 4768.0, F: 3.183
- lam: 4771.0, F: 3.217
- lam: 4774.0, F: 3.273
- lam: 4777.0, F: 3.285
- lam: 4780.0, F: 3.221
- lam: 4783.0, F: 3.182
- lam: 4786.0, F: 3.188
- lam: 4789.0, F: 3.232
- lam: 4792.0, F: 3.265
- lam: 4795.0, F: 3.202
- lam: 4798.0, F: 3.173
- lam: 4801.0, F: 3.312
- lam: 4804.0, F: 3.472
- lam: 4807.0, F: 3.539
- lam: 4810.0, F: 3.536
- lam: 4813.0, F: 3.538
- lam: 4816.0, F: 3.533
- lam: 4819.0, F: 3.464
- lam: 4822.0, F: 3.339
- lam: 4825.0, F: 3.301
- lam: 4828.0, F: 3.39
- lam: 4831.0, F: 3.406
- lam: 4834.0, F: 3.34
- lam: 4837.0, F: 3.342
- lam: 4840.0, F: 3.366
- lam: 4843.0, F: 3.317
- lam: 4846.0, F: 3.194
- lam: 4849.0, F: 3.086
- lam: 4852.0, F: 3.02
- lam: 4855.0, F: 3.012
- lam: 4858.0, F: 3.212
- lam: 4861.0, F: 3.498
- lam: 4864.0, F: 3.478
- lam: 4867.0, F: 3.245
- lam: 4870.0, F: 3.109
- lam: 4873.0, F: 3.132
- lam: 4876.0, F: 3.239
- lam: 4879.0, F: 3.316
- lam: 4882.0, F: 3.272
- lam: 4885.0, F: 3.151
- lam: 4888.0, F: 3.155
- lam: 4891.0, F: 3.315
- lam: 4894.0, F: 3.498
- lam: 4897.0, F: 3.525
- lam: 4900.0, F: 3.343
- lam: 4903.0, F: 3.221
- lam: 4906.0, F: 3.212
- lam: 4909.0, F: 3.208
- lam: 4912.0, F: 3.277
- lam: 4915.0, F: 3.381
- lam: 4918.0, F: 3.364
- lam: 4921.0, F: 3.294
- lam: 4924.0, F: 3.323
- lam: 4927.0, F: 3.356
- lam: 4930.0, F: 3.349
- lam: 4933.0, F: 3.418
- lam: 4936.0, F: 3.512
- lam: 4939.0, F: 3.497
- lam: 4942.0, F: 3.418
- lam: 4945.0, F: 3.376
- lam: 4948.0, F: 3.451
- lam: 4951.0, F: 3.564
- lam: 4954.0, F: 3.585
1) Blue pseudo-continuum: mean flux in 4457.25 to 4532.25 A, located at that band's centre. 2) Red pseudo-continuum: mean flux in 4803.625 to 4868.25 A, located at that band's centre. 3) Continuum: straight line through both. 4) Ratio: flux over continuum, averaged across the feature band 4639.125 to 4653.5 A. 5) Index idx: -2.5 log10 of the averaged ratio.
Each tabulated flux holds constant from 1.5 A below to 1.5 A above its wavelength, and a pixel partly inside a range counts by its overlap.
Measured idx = 0.04 mag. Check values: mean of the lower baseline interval 3.05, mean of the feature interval 3.06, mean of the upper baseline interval 3.34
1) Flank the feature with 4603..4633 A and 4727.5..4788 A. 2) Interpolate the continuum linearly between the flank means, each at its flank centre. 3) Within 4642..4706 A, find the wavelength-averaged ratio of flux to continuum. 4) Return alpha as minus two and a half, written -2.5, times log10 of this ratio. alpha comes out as 0.04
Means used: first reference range 3.32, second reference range 3.32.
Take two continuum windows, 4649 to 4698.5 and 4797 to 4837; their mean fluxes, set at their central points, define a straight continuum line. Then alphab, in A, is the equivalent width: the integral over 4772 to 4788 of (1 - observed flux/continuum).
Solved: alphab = 0.7 A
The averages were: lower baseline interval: 3.24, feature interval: 3.23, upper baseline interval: 3.41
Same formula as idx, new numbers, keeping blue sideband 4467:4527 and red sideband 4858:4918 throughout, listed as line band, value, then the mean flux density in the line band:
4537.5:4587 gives 0.03 mag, 3.04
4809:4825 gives -0.07 mag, 3.46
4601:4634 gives -0.05 mag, 3.31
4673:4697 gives -0.03 mag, 3.28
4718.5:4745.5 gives -0.05 mag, 3.37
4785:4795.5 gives 0.01 mag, 3.23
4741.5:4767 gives -0.03 mag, 3.32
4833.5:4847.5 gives -0.01 mag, 3.31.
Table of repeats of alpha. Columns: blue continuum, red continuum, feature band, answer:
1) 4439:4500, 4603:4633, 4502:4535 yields -0.03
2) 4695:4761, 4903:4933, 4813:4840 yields -0.03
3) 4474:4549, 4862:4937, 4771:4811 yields -0.02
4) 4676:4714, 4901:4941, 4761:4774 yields 0.03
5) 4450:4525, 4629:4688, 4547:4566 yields 0.03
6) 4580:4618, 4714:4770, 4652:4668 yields 0.01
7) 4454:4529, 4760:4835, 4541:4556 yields 0.06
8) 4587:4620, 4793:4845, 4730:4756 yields -0.04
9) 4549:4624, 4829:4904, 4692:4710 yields 0.00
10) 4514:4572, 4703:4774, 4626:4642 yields -0.03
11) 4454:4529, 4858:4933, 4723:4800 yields -0.03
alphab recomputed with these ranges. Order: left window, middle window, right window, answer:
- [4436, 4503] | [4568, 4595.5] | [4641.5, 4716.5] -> -0.1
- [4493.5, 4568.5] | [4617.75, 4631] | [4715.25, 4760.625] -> -0.8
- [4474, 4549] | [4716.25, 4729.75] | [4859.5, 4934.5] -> 0.0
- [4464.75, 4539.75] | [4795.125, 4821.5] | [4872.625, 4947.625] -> -1.3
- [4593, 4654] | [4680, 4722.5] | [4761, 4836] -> 0.3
